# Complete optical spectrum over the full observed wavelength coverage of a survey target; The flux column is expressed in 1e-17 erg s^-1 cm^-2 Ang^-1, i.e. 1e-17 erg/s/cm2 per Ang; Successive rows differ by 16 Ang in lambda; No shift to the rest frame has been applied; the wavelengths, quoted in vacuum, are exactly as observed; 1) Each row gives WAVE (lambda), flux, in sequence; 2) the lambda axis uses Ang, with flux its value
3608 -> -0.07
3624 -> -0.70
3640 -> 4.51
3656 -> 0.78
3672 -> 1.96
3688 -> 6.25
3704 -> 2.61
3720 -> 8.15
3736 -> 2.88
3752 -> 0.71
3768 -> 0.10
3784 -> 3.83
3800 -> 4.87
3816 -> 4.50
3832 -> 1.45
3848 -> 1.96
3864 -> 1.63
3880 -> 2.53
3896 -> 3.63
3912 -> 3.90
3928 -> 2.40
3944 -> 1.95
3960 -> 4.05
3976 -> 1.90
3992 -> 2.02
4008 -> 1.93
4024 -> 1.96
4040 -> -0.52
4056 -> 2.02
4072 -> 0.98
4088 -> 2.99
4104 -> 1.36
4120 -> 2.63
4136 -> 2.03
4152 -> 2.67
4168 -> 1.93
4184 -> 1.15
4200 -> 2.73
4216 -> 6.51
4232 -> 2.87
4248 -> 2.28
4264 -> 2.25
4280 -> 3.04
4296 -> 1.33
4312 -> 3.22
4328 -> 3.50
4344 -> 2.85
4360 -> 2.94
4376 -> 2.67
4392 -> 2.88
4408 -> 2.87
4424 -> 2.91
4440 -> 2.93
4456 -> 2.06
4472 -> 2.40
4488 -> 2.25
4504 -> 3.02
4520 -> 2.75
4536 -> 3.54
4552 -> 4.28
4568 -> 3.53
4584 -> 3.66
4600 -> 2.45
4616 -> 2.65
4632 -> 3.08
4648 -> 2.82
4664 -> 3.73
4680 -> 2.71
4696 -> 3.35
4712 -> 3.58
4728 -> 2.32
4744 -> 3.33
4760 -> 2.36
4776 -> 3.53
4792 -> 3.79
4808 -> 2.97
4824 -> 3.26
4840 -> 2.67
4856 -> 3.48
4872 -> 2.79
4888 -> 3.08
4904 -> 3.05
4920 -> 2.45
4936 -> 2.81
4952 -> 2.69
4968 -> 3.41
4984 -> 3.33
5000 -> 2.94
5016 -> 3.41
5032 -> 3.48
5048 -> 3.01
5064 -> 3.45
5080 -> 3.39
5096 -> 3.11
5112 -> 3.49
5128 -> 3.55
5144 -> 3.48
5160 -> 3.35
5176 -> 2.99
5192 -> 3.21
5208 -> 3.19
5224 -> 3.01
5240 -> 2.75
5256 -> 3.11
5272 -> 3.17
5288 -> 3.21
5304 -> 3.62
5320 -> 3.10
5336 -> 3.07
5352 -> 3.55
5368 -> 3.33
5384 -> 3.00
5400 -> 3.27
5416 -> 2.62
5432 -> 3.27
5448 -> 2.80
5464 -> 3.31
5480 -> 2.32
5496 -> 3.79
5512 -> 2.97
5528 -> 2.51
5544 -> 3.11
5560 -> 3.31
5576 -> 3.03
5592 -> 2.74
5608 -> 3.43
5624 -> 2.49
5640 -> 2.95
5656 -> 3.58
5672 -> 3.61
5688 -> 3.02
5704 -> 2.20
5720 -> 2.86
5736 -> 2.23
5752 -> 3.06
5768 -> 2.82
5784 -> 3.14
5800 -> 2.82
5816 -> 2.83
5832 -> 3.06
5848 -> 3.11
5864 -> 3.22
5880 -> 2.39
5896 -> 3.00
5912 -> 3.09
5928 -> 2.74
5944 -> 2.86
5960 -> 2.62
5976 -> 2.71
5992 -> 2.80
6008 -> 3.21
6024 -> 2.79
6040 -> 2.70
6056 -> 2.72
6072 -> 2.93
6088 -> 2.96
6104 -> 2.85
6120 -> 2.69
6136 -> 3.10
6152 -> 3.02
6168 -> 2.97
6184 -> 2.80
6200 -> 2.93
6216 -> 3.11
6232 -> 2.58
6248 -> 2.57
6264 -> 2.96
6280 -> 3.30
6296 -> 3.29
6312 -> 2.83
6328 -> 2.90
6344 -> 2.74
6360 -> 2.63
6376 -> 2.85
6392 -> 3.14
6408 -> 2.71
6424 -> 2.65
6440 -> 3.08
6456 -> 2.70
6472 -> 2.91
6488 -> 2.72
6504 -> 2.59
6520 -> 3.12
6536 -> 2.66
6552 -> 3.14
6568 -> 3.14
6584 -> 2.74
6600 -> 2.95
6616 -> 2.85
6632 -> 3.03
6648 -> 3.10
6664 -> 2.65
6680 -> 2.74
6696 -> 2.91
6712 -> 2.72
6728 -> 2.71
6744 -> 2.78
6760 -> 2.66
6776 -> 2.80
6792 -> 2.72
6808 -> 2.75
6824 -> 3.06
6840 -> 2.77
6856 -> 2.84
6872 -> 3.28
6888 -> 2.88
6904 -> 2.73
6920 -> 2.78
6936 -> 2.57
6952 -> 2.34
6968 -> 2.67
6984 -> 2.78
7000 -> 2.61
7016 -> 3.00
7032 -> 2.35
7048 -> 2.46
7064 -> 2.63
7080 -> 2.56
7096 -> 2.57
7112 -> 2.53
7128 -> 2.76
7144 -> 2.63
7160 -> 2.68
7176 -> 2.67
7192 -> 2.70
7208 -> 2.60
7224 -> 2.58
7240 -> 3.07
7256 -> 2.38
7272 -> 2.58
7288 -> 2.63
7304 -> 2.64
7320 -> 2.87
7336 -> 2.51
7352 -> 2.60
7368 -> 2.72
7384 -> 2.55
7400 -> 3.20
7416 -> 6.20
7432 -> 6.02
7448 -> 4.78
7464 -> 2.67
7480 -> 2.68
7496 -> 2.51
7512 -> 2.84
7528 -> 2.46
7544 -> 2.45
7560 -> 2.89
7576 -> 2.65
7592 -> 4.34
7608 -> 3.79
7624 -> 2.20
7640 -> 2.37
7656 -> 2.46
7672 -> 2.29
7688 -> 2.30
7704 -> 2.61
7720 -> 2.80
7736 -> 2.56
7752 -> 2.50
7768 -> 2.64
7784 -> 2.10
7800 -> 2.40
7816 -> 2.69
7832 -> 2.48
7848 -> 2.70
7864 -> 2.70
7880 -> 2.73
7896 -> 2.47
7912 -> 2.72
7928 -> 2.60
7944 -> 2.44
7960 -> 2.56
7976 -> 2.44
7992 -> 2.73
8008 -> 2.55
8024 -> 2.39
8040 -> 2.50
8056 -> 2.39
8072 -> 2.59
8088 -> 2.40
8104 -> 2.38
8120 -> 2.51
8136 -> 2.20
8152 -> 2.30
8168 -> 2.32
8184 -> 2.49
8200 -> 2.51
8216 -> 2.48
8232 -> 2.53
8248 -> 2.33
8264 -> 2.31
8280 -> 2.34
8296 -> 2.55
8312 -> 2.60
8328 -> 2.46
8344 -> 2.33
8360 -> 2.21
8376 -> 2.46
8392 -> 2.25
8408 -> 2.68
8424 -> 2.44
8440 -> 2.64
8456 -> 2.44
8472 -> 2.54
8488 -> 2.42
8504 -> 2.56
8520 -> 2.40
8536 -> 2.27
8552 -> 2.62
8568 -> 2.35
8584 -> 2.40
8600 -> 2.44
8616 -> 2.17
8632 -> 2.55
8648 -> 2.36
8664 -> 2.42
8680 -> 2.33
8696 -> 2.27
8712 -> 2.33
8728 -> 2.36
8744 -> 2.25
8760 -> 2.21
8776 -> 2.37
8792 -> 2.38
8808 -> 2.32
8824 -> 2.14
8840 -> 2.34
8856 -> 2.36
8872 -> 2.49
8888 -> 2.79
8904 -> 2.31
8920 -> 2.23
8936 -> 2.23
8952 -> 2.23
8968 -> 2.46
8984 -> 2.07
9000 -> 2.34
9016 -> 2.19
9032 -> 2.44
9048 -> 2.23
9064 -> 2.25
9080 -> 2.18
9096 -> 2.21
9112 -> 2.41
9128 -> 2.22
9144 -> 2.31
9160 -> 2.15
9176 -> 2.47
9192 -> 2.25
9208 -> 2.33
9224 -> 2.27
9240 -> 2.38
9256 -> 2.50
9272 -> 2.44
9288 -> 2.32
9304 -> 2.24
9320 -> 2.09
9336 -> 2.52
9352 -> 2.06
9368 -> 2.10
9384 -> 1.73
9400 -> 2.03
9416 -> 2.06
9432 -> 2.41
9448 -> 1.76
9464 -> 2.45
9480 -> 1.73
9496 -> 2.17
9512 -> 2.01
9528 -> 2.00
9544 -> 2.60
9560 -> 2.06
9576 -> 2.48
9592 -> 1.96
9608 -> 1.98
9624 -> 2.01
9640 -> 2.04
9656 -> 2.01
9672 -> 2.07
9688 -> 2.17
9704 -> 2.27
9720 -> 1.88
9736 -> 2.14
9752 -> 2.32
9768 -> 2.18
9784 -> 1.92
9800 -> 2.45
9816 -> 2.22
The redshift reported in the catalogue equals 0.13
